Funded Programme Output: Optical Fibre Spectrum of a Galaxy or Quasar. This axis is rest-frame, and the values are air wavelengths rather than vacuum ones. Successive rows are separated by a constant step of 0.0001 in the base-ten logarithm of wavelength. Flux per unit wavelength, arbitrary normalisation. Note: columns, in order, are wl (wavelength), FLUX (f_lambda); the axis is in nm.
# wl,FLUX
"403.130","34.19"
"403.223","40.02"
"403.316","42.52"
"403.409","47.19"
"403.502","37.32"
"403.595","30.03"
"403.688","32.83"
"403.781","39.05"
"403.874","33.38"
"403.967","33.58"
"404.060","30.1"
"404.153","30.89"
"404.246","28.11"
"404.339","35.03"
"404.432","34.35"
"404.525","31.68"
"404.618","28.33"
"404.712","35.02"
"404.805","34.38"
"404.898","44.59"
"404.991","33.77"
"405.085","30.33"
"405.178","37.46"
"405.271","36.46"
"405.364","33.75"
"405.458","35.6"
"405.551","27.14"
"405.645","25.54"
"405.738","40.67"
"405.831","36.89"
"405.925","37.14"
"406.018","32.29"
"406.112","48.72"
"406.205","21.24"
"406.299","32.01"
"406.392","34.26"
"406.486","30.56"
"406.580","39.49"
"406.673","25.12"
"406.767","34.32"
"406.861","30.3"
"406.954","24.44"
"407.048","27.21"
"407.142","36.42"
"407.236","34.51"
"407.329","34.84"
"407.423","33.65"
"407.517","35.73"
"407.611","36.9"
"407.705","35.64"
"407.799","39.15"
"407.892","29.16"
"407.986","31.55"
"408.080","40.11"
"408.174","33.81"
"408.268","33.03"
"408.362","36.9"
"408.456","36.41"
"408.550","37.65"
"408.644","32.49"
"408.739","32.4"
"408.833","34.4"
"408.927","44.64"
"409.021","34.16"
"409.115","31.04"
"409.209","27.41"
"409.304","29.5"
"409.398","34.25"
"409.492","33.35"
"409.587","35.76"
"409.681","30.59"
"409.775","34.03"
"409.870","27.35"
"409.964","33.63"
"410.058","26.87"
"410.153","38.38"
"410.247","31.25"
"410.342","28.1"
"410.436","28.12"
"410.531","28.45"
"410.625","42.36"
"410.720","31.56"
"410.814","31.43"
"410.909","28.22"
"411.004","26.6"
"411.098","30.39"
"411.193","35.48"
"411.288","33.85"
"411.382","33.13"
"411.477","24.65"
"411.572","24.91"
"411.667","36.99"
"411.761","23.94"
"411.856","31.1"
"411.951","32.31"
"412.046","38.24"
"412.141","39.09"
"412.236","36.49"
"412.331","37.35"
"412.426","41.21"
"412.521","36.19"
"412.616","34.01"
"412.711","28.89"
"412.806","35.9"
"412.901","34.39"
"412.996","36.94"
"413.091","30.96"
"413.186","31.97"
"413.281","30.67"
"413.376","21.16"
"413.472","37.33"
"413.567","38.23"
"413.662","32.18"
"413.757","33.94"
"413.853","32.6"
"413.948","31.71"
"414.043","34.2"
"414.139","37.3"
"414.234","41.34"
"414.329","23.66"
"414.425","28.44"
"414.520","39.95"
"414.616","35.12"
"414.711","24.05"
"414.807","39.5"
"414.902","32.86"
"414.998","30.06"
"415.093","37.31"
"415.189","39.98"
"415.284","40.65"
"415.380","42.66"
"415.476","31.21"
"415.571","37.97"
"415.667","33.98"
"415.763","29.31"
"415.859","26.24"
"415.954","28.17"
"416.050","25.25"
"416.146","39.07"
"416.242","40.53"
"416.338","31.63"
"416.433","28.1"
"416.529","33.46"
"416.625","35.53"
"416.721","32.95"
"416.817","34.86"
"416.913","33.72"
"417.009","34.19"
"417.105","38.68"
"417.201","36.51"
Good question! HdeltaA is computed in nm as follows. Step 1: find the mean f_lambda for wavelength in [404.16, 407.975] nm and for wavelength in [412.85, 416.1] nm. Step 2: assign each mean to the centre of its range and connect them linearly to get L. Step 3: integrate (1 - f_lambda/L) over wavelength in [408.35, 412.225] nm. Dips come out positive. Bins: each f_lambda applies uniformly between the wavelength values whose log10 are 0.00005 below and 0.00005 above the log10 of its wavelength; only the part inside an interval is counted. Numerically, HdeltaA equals 0.11 nm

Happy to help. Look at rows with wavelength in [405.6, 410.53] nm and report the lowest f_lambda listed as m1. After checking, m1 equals 21.24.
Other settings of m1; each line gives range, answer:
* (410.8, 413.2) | 23.94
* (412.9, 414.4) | 21.16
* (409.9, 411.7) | 24.65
